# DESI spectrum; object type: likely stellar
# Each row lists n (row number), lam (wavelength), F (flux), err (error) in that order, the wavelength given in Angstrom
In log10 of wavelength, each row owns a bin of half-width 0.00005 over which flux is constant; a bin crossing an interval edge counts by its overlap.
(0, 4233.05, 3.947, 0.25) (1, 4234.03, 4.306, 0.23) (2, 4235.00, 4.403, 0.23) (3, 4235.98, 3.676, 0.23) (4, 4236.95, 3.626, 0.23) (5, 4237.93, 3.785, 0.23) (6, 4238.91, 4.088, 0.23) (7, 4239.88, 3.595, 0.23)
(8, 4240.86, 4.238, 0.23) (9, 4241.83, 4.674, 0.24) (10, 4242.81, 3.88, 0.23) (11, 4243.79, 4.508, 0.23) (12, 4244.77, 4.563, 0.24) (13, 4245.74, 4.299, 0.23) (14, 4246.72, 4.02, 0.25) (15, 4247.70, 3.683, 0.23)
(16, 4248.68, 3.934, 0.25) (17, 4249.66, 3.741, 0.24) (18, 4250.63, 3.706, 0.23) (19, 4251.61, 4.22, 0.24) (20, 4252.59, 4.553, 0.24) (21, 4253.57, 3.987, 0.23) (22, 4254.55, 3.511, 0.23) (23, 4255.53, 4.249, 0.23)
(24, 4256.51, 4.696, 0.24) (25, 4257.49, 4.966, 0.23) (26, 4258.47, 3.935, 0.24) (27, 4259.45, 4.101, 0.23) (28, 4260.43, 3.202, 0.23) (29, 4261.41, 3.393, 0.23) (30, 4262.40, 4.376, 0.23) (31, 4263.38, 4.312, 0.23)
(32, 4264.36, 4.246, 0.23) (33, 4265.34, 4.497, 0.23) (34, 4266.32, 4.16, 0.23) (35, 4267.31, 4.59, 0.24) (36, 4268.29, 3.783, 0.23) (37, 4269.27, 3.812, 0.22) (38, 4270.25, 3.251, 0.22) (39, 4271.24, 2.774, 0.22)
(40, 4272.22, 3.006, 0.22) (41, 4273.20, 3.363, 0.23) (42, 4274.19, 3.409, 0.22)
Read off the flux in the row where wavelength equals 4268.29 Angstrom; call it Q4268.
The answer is 3.783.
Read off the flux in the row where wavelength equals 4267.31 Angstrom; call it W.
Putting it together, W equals 4.59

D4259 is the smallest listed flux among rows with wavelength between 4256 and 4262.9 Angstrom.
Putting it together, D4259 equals 3.202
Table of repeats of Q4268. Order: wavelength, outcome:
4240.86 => 4.238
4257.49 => 4.966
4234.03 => 4.306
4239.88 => 3.595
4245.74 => 4.299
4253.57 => 3.987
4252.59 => 4.553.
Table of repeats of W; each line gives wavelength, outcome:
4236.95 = 3.626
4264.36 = 4.246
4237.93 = 3.785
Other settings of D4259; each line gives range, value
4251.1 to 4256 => 3.511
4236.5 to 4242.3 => 3.595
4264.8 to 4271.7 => 2.774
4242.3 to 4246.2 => 3.88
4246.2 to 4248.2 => 3.683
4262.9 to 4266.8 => 4.16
